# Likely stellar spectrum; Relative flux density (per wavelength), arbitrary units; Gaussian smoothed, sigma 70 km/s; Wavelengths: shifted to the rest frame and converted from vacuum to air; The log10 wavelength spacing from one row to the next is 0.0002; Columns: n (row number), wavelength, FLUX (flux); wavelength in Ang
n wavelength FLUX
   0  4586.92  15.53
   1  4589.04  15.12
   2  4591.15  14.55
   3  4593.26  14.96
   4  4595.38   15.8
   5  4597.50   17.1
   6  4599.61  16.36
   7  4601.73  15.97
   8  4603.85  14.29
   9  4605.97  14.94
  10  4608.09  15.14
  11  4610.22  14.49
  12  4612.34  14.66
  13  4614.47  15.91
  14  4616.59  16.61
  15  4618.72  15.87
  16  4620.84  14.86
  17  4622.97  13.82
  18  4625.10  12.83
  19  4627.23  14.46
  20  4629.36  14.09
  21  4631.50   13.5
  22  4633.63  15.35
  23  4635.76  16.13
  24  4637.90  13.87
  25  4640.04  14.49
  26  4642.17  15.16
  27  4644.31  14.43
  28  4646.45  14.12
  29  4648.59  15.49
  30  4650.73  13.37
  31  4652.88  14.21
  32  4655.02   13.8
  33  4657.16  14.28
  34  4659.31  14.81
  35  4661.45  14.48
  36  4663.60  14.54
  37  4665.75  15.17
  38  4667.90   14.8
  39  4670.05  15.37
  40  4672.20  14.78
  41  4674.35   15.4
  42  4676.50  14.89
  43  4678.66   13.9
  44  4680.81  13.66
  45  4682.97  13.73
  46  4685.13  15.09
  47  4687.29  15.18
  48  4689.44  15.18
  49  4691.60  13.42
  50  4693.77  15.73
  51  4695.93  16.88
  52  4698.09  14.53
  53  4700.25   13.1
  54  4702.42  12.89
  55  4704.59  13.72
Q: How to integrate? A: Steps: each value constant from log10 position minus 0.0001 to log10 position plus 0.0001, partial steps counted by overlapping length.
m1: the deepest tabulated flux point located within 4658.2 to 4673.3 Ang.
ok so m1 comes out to 14.48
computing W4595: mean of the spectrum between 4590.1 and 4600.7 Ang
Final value 15.8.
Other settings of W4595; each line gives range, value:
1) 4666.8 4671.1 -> 15.1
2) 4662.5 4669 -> 14.8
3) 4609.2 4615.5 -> 15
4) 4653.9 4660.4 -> 14.3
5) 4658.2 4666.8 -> 14.7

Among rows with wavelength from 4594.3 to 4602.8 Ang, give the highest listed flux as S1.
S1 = 17.1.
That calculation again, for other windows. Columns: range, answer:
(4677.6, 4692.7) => 15.18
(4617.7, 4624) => 15.87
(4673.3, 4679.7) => 15.4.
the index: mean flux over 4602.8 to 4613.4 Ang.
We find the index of 14.7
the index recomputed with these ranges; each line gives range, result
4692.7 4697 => 16.3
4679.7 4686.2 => 14.2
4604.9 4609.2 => 15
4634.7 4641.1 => 14.8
